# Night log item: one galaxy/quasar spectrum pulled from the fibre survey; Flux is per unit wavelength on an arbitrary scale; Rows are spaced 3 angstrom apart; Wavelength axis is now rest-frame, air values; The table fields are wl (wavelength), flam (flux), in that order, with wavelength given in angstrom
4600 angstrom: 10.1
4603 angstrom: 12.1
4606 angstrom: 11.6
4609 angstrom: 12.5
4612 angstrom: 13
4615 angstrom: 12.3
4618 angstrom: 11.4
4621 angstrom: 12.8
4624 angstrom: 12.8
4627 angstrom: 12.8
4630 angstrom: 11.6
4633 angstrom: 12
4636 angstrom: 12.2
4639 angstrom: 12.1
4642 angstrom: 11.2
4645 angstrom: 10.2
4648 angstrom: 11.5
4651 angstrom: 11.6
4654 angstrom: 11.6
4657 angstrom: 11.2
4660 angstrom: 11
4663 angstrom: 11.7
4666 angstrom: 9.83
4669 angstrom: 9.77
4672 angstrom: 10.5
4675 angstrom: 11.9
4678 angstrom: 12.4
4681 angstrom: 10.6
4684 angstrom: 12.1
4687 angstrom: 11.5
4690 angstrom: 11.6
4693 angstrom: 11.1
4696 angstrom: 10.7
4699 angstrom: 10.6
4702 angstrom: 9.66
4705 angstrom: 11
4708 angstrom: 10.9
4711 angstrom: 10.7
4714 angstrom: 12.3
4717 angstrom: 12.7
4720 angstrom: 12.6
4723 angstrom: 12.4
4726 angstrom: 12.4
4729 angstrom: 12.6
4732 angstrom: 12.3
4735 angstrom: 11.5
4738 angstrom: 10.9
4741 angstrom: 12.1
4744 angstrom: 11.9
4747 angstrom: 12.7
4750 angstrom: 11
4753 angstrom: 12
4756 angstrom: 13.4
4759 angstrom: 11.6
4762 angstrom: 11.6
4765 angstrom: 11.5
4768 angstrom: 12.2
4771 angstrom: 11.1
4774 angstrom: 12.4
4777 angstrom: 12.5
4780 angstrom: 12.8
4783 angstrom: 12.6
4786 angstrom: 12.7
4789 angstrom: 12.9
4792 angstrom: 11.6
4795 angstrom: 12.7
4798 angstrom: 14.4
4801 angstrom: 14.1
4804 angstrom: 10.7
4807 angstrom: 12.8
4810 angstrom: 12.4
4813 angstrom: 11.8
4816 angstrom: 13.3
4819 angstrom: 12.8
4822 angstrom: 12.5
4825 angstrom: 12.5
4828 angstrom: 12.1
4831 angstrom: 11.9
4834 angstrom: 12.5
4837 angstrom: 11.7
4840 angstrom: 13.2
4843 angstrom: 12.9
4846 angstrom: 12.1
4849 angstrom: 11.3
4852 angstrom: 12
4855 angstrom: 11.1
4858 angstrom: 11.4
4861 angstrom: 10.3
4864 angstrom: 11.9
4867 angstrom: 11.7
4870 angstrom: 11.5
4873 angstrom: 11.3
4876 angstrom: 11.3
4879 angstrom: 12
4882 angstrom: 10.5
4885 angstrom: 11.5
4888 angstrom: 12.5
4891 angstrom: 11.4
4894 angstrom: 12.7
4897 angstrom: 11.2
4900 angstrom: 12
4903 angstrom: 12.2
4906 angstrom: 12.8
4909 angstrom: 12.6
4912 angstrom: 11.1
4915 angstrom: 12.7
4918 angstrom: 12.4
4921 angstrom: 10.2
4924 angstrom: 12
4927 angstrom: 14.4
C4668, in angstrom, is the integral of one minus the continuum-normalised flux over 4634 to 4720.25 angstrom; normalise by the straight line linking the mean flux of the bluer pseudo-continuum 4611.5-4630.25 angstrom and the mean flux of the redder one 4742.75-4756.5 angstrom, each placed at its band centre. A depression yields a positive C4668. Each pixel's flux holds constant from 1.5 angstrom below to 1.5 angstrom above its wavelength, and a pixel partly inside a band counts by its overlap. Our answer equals 7.2 angstrom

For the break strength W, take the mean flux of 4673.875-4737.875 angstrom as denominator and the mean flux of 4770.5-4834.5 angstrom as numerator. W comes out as 1.08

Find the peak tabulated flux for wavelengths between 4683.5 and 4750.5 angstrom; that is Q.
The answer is 12.7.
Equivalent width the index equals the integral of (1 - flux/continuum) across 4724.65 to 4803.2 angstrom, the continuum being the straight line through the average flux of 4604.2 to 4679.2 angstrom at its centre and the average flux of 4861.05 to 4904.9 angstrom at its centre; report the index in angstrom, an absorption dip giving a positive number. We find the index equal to -4.2 angstrom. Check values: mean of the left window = 11.7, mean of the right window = 11.7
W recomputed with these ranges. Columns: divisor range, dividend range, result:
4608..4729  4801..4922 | 1.03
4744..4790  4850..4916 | 0.96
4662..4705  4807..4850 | 1.13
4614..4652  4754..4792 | 1.03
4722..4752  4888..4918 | 1.01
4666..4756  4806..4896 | 1.04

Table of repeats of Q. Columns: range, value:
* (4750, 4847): 14.4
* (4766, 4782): 12.8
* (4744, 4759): 13.4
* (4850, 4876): 12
